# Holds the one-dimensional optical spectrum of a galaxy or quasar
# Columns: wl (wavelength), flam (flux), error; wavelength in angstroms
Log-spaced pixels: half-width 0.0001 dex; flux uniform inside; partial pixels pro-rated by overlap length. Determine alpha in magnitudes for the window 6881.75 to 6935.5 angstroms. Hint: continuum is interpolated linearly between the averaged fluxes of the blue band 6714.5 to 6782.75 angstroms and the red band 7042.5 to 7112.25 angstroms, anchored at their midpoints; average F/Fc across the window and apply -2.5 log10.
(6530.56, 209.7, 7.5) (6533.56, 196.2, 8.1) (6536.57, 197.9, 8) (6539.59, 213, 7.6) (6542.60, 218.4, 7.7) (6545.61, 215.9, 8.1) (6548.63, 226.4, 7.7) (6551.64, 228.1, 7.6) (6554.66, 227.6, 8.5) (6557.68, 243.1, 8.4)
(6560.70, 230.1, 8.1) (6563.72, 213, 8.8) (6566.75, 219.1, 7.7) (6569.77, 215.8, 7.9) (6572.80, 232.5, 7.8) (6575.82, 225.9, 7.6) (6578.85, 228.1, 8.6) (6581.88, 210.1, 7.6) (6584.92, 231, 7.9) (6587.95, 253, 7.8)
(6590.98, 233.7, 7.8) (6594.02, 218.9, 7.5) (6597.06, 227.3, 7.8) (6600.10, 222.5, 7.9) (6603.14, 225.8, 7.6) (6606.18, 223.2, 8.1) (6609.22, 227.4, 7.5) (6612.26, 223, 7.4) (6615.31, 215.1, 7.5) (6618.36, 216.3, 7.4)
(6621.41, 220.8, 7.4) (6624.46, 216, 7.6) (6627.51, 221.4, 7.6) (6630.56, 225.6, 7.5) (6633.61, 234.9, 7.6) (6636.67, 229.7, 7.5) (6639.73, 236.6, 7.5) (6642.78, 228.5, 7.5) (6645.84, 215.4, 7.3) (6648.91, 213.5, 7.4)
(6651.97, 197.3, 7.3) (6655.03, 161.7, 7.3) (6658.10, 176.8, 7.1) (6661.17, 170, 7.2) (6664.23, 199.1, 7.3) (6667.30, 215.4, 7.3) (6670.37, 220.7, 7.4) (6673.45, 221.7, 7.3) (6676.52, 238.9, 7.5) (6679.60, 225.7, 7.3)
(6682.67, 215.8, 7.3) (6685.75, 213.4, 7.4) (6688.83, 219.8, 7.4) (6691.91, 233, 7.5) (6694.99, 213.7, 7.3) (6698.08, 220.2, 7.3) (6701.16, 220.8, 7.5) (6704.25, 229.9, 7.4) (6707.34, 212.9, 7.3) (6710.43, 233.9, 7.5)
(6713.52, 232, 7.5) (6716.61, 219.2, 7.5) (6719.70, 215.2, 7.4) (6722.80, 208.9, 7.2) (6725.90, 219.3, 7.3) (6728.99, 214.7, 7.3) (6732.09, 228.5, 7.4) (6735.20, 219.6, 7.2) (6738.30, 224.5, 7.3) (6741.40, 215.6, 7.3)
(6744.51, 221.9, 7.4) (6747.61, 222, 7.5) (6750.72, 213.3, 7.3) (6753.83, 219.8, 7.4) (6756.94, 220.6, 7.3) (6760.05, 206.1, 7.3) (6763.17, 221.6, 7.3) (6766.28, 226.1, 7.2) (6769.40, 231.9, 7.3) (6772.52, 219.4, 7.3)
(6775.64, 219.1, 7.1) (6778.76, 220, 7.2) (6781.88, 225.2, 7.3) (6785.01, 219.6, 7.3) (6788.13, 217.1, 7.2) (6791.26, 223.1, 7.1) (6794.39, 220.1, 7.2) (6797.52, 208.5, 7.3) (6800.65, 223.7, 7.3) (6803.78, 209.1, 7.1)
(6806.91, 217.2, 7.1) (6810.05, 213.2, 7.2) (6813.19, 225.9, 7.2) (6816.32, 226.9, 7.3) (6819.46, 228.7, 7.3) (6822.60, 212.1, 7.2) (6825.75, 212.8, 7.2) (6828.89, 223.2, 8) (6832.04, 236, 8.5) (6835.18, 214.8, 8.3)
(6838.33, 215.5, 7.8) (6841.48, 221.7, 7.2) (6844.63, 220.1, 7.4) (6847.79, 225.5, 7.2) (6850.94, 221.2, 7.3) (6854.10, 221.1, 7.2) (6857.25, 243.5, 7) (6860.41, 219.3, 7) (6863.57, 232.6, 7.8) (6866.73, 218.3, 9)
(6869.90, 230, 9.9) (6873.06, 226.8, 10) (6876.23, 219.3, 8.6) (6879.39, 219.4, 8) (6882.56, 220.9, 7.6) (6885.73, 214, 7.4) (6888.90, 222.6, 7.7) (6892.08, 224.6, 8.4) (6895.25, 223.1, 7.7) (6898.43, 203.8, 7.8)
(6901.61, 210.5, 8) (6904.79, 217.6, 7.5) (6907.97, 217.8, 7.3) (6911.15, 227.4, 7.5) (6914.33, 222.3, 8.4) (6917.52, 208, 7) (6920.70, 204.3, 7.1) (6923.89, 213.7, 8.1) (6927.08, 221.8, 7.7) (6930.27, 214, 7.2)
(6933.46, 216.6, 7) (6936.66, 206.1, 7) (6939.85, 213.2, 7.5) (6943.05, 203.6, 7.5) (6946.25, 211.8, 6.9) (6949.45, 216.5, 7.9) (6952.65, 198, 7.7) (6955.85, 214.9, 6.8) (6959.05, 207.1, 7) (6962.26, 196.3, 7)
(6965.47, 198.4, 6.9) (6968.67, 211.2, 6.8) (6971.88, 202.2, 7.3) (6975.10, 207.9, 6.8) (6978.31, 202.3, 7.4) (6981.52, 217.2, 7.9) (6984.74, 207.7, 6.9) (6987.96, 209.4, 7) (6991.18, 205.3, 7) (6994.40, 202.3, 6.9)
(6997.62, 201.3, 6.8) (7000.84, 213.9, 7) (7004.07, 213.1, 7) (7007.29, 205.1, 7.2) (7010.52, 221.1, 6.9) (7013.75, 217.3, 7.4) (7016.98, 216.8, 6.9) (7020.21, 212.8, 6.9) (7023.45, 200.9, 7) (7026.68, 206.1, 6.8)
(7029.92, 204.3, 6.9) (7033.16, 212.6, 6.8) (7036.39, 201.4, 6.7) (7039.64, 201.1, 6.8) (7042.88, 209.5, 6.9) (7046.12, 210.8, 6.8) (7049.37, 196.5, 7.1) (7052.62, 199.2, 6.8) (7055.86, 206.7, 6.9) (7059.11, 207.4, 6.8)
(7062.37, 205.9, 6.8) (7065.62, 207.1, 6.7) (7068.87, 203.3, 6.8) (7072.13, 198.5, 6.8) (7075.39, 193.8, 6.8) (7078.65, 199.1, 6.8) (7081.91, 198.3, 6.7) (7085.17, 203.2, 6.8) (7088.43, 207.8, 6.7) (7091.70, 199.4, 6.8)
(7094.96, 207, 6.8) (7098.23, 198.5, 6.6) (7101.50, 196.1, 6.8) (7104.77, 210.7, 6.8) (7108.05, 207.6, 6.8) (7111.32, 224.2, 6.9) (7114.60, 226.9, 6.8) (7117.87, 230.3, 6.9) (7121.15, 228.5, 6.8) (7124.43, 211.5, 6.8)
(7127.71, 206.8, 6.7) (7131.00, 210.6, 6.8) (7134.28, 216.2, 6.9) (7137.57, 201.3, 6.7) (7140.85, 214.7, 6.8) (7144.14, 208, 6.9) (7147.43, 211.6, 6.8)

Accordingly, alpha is -0.02 mag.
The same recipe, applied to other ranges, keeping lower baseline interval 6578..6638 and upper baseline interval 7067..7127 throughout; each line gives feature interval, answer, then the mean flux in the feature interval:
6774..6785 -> -0.01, 221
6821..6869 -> -0.03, 223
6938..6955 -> 0.02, 209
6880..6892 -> -0.02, 220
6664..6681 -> 0.01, 222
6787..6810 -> 0.01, 217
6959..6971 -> 0.05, 203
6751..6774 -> 0.00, 220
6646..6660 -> 0.18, 189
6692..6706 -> 0.00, 222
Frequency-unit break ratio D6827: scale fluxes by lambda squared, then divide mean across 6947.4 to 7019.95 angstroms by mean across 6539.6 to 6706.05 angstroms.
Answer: 1.1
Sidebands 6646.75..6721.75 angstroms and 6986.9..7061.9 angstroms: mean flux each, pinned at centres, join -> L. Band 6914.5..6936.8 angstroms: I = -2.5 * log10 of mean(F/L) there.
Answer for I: -0.02 mag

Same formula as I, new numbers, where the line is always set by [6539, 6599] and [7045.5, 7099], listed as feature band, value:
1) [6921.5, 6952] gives -0.019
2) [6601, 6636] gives 0.003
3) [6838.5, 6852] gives -0.043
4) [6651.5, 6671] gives 0.166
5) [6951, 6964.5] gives 0.020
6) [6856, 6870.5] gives -0.080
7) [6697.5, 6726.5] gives -0.011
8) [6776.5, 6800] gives -0.018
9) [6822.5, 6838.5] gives -0.032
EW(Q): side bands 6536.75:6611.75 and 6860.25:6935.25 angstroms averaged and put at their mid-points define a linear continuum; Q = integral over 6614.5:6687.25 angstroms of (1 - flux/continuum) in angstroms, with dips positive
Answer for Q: 3.15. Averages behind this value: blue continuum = 225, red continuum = 219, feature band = 214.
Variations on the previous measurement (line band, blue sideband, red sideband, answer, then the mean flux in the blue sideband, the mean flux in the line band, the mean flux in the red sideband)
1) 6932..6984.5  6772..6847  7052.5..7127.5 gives 1.39 angstroms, 220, 208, 208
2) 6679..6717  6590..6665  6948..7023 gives -1.50 angstroms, 215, 222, 208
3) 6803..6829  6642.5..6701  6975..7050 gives -1.15 angstroms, 210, 219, 208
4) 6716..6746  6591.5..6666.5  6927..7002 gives -0.86 angstroms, 215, 219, 208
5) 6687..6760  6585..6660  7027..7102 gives -1.66 angstroms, 219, 221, 203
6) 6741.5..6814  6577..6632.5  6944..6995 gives -1.03 angstroms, 224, 219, 207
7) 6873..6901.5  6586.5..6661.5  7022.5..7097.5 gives -1.26 angstroms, 218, 218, 203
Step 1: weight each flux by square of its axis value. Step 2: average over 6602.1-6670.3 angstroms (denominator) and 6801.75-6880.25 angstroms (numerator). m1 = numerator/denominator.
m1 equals 1.1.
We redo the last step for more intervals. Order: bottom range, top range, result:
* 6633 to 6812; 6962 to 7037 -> 1.04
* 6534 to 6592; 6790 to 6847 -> 1.06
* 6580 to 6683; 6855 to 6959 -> 1.08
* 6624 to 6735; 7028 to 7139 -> 1.07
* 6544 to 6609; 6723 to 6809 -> 1.03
